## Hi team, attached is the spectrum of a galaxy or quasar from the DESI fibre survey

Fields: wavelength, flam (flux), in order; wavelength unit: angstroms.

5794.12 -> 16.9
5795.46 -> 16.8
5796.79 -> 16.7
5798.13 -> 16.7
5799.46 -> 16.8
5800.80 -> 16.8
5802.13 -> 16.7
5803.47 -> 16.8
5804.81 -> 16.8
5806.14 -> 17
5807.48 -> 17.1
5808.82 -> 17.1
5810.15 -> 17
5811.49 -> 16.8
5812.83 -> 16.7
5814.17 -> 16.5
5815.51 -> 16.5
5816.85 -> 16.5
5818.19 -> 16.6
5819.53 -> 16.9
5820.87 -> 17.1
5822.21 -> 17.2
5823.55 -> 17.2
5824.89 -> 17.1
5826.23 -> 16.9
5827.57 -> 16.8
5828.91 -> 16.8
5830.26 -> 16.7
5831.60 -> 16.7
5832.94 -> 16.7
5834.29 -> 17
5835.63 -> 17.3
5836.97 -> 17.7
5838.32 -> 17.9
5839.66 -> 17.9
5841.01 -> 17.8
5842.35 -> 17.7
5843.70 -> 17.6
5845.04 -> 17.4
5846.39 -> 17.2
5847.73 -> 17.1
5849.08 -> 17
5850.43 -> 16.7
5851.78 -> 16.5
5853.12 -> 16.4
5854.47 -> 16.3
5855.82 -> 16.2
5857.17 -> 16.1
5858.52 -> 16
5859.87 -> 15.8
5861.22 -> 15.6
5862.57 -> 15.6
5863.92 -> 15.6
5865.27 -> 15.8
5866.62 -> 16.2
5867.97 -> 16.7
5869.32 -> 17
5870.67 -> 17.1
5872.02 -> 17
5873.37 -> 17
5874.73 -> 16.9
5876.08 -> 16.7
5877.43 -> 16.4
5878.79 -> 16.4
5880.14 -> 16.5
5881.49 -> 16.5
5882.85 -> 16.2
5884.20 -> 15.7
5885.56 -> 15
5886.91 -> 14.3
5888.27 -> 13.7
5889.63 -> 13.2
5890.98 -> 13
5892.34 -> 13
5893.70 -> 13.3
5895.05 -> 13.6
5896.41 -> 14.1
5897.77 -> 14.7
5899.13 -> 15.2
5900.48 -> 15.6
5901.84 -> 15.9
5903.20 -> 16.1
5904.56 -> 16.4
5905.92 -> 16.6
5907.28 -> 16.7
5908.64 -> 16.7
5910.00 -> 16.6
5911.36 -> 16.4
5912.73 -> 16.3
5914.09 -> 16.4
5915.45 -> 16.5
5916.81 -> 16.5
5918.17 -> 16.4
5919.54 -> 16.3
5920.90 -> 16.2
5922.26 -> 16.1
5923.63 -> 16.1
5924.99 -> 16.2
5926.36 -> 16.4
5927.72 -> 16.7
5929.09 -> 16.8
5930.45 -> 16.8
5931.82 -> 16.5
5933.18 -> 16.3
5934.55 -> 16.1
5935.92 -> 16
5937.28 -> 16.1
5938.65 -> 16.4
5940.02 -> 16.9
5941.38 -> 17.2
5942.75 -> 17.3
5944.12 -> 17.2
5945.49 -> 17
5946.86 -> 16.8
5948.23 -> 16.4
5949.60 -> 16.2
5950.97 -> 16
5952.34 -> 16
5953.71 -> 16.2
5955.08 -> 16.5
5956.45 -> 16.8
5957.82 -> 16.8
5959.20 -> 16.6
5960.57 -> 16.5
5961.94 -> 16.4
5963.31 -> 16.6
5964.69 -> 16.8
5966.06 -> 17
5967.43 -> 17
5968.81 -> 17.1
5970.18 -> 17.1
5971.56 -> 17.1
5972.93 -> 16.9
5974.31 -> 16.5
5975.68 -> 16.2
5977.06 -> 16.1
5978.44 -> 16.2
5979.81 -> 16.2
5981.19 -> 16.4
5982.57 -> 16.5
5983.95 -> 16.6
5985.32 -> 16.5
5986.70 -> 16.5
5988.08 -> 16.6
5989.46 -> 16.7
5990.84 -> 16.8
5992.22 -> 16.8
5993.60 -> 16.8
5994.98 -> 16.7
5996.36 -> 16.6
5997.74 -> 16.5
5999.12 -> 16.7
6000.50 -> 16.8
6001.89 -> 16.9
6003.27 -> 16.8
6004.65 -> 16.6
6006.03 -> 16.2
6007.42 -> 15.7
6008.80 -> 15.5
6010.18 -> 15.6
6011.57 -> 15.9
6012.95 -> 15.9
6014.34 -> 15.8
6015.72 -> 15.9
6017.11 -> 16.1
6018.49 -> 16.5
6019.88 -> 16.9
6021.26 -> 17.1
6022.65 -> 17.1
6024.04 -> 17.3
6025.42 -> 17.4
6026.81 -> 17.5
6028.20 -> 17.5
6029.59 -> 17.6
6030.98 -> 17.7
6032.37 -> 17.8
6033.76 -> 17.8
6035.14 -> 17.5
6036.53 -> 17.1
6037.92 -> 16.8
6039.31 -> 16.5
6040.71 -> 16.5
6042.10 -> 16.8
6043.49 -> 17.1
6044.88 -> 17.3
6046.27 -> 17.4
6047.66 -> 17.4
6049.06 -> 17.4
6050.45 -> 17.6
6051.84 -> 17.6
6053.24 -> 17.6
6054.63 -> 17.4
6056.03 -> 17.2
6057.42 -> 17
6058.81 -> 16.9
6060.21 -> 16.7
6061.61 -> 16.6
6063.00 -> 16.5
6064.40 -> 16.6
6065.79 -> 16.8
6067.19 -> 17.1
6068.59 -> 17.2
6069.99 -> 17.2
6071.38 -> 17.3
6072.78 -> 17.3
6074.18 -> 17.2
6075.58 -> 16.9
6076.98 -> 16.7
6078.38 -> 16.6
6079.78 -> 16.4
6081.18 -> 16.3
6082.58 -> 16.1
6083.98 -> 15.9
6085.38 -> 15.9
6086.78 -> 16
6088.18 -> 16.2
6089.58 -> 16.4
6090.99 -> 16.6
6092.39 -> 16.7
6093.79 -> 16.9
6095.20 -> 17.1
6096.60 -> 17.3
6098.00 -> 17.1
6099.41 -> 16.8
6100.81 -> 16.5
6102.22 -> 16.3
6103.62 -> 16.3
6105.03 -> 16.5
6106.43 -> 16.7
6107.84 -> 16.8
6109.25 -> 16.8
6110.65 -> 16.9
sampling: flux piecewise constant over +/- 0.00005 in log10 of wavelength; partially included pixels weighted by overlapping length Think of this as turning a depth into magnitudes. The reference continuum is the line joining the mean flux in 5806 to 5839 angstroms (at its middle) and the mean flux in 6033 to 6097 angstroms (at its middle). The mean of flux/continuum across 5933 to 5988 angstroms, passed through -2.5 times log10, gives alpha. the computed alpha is 0.02 mag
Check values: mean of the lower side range 17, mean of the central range 16.6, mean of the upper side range 16.9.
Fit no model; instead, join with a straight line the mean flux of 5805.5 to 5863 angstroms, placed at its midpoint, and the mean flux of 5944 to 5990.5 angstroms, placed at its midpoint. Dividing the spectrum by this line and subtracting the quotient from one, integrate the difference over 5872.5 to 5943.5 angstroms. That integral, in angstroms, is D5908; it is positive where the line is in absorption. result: 3.38 angstroms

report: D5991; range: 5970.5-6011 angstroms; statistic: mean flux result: 16.5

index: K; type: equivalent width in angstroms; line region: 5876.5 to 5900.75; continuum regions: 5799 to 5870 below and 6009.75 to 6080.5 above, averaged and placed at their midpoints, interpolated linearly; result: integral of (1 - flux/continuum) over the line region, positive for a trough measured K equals 2.93 angstroms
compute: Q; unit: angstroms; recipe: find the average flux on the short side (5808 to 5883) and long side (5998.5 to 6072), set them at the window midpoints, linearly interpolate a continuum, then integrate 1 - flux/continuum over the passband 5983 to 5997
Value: 0.2 angstroms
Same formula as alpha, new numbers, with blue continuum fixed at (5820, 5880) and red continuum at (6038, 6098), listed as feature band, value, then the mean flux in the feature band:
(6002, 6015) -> 0.053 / 16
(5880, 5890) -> 0.115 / 15.1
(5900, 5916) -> 0.030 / 16.4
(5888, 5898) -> 0.236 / 13.5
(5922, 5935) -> 0.027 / 16.4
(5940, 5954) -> 0.011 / 16.7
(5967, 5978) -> 0.007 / 16.7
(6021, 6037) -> -0.039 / 17.5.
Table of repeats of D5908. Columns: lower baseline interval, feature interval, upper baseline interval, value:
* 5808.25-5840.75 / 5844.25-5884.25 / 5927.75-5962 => 0.91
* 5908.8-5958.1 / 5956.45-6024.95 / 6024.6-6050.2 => 1.55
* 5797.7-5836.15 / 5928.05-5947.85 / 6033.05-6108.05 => 0.22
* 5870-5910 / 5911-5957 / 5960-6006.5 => -1.21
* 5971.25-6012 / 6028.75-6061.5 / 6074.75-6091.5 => -1.70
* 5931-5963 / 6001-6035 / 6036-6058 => 0.52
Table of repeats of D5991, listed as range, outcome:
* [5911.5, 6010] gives 16.5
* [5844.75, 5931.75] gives 16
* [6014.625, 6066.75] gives 17.1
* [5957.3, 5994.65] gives 16.6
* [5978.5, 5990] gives 16.5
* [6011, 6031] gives 16.8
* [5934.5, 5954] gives 16.5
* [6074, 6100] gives 16.6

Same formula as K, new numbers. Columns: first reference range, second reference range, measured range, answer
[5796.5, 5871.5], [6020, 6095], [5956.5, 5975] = 0.1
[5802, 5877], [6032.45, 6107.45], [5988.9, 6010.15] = 0.4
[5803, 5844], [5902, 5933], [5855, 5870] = 0.7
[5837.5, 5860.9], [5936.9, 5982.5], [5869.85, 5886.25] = 0.4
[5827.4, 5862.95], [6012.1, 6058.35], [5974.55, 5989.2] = 0.5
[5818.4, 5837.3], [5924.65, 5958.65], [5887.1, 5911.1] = 2.5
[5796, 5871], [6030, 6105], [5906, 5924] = 0.4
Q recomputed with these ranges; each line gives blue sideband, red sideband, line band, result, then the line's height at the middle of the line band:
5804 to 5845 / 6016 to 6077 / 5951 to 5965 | 0.5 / 17.1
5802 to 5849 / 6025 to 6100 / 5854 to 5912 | 4.5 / 17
